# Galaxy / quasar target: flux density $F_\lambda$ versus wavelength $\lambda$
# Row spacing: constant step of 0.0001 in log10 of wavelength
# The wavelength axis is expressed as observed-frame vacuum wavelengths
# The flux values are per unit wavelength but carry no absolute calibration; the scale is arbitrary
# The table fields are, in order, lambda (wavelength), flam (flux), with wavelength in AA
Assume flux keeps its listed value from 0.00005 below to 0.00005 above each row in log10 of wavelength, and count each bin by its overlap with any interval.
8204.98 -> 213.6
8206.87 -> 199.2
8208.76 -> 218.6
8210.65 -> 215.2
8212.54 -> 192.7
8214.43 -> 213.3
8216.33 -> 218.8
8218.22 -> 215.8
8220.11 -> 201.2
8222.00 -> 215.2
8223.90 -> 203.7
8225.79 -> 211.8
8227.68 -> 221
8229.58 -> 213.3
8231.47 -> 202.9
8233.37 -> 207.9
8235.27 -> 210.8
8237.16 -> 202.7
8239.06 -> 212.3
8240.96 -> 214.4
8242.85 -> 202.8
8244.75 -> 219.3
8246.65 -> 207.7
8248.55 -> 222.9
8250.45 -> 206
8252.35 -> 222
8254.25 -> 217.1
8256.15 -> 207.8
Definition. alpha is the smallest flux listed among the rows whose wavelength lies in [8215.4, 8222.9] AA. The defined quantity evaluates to 201.2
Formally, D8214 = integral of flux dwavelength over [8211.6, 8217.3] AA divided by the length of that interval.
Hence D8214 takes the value 208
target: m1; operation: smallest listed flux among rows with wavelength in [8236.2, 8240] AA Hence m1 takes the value 202.7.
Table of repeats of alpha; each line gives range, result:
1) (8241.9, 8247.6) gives 202.8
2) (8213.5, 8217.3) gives 213.3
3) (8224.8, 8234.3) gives 202.9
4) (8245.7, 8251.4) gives 206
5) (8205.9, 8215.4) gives 192.7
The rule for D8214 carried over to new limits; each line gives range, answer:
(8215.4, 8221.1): 212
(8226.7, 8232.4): 213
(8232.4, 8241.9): 209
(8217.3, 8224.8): 209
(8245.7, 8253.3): 215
